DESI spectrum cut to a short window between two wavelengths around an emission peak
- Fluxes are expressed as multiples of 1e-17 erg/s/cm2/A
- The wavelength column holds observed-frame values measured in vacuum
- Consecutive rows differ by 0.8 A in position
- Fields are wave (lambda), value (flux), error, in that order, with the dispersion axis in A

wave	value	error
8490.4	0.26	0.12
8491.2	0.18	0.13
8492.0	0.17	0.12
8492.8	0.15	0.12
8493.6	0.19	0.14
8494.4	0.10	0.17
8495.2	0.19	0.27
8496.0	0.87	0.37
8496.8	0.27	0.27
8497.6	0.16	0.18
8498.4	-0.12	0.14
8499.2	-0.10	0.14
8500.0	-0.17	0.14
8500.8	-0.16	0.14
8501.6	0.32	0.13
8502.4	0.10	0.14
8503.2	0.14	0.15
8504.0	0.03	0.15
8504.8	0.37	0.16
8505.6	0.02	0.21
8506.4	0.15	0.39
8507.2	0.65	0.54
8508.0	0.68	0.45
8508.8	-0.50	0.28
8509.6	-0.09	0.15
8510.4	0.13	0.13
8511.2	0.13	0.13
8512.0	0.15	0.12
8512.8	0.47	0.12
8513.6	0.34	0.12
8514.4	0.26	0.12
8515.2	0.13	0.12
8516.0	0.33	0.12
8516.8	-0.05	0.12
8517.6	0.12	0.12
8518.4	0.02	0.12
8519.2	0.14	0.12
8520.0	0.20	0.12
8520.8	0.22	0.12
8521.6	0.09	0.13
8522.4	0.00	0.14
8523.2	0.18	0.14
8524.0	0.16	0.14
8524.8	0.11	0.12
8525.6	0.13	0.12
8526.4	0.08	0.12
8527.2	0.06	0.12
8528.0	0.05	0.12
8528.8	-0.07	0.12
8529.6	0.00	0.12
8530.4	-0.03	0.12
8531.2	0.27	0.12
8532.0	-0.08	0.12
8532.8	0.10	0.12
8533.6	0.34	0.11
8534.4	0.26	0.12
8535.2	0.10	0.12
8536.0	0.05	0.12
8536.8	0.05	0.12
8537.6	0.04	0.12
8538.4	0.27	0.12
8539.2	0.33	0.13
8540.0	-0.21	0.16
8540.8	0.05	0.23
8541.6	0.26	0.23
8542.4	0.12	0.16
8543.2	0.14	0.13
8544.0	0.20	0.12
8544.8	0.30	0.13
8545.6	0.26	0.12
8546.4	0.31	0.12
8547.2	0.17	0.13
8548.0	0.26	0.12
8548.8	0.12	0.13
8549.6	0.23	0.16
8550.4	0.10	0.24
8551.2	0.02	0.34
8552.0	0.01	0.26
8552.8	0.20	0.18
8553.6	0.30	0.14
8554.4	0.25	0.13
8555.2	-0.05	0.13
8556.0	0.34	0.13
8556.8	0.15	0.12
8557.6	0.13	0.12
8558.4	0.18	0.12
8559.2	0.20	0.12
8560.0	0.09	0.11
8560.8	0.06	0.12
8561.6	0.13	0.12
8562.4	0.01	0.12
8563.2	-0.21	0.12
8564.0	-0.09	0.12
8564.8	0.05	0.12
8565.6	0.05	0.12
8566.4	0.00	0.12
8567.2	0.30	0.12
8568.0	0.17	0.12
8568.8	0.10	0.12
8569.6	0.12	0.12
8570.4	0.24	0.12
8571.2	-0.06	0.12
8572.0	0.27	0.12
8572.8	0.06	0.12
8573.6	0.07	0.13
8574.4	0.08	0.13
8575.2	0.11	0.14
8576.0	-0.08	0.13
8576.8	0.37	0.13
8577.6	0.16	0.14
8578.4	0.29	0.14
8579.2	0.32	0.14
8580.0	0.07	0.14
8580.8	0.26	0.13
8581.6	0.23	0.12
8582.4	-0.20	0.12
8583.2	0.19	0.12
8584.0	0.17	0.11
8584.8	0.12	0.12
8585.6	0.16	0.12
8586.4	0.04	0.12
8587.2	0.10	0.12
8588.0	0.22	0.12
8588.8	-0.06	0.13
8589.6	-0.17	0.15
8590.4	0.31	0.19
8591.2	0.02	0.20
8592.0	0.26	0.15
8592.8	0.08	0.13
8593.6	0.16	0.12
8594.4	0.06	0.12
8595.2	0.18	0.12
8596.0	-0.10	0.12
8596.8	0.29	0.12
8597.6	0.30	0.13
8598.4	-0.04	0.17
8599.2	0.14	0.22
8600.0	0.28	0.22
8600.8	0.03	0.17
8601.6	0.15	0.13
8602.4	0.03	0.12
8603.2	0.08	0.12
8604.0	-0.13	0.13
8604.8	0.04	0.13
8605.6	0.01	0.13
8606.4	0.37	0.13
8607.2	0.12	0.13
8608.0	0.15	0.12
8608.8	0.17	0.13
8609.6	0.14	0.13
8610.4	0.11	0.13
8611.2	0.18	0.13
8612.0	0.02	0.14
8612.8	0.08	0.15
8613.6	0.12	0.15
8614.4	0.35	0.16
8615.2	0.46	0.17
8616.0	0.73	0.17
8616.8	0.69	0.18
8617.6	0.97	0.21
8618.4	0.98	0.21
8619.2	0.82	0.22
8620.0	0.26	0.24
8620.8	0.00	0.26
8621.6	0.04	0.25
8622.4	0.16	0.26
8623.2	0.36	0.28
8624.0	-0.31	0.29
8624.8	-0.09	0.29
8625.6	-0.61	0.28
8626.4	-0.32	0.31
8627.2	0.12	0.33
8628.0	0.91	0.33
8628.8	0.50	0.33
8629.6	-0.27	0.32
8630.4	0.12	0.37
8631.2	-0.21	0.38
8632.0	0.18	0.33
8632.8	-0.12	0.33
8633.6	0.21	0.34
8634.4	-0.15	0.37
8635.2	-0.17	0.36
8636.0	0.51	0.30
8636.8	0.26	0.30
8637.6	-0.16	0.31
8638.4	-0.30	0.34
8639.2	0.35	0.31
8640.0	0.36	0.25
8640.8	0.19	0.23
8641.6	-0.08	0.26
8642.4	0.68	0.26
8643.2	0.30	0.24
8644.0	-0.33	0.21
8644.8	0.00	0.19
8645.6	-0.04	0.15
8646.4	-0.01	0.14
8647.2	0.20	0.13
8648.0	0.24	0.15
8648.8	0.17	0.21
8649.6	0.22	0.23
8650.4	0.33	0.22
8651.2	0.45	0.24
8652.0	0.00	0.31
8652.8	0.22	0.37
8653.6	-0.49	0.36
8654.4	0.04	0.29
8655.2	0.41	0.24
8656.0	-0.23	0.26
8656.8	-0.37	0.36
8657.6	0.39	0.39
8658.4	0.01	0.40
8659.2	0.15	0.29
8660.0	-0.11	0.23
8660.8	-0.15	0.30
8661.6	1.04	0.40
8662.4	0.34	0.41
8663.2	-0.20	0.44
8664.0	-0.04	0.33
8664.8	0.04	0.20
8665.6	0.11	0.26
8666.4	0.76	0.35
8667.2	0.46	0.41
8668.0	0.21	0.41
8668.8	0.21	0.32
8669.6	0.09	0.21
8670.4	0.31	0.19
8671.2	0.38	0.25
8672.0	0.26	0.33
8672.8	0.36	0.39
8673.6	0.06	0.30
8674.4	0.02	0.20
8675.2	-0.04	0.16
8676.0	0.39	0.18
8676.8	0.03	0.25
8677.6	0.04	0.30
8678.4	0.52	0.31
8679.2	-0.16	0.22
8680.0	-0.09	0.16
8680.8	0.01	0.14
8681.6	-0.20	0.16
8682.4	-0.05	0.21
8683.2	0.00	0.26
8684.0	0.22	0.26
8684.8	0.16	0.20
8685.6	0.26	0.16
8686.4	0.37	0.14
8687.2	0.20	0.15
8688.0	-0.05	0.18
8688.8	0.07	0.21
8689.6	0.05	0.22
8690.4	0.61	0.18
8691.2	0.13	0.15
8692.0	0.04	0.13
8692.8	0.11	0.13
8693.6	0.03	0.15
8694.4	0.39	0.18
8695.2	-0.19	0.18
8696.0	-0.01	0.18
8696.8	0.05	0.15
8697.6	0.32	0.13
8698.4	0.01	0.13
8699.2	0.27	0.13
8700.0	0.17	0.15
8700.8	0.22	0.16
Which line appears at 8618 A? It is H-gamma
